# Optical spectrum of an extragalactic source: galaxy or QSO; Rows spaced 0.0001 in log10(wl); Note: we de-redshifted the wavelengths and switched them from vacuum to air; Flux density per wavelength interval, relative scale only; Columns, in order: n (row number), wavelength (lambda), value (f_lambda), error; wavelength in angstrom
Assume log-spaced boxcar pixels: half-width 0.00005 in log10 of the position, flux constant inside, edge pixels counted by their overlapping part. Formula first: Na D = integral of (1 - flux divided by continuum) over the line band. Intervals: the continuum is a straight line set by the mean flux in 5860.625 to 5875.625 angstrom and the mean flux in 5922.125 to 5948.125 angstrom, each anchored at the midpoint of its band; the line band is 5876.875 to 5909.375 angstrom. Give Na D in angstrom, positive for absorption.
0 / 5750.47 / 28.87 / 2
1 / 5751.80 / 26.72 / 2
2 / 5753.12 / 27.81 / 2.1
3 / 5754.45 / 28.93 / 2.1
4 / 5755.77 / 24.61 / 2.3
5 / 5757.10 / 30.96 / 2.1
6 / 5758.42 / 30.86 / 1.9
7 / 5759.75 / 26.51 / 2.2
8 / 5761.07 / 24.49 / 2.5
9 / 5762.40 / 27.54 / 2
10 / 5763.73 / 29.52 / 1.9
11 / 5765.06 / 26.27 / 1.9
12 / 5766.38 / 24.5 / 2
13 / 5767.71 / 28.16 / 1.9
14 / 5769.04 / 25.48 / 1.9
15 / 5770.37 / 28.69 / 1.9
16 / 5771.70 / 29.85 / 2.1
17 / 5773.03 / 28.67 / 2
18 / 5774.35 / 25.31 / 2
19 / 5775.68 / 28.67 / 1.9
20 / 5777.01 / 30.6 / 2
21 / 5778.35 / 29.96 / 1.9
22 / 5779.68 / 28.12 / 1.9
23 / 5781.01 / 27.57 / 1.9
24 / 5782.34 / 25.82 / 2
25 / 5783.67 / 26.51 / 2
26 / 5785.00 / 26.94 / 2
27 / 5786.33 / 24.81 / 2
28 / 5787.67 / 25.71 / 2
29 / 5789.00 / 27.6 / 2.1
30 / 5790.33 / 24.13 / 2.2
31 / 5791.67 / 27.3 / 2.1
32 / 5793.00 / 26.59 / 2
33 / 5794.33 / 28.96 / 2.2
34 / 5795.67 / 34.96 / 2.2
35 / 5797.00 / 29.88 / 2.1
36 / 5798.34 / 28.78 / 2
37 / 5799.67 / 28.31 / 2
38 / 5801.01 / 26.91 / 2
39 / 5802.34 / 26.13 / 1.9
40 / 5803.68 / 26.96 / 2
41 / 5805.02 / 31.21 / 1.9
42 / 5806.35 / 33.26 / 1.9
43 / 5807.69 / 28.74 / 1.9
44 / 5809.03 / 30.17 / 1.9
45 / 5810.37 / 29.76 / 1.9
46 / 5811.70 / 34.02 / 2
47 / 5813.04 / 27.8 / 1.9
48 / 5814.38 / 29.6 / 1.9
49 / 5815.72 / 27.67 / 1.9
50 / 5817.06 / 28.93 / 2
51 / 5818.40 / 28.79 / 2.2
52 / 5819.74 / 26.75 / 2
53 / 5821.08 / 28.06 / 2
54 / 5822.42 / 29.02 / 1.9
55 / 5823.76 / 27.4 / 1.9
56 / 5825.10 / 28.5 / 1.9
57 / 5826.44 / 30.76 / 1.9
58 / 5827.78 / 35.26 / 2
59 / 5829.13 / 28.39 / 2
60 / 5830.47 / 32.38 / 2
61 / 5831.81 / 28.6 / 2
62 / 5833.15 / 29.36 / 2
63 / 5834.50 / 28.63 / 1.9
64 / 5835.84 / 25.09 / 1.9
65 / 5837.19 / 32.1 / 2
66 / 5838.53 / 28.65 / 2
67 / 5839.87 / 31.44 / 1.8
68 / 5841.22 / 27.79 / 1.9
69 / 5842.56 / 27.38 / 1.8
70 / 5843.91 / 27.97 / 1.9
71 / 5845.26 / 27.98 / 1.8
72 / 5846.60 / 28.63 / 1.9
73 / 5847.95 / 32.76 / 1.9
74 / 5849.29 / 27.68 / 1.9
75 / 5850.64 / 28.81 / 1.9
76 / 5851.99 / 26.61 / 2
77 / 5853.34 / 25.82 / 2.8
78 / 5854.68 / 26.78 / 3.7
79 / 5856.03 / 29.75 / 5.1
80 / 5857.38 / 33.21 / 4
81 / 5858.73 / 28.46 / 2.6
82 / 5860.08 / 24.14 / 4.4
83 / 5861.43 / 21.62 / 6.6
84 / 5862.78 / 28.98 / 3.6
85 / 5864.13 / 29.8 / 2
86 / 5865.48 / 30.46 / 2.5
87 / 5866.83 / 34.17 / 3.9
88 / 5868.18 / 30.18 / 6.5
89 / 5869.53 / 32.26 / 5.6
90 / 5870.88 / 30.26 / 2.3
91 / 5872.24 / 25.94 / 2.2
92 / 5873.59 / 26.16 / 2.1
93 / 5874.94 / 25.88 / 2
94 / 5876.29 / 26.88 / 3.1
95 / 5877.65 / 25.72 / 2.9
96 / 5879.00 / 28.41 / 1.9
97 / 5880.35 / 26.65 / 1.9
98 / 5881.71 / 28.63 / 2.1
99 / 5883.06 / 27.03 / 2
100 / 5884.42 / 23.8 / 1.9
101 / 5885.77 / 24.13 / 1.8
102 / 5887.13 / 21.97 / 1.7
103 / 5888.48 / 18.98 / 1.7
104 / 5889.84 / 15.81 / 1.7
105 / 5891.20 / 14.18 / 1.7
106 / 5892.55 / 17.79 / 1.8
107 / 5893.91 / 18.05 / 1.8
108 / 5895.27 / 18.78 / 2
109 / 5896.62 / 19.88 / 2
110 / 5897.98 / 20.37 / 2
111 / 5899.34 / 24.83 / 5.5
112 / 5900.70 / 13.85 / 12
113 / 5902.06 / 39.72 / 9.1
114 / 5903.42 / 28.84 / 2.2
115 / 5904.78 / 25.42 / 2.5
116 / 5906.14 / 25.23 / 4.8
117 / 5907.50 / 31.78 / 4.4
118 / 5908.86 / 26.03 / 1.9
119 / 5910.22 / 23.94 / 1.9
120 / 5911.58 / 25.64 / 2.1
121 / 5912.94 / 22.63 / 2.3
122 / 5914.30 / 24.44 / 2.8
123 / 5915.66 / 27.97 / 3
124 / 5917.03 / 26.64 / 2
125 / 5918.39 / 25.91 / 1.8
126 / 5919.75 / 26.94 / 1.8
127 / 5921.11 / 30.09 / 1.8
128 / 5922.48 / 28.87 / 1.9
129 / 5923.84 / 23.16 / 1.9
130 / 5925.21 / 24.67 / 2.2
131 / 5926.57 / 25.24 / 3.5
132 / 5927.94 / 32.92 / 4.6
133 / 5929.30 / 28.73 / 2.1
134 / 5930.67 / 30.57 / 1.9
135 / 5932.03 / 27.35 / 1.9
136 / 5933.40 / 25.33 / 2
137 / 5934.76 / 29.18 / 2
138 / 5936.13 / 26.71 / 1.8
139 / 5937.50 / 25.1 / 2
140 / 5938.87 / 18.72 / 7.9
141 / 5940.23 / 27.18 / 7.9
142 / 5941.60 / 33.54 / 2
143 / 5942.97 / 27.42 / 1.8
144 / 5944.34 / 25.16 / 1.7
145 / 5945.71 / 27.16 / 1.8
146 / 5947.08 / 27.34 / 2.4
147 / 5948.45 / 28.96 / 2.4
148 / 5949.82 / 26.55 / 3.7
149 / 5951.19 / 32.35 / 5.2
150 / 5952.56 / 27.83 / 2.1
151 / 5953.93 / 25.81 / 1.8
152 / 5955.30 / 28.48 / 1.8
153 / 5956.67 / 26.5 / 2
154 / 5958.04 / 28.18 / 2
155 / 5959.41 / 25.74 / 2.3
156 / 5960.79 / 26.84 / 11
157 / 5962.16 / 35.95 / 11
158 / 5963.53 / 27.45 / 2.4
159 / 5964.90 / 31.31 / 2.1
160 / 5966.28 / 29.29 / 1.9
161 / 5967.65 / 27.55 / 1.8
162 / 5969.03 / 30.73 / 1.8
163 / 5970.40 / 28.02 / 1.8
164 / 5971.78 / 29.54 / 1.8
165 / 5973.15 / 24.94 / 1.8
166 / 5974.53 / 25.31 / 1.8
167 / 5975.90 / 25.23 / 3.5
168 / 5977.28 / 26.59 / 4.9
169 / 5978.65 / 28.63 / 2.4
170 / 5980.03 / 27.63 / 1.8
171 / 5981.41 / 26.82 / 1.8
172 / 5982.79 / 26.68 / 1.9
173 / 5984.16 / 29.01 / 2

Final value 5.2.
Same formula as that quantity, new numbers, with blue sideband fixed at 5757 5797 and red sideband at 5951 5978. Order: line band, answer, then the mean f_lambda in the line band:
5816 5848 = -1.5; 29.1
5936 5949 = 0.6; 26.7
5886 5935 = 5.7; 24.7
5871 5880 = 0.4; 26.7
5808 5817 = -0.6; 29.7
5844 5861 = -0.2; 28.3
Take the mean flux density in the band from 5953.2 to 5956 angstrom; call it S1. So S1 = 27.2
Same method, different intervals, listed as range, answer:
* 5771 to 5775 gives 28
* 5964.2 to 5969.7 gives 29.7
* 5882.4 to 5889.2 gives 23.1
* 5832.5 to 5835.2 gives 28.9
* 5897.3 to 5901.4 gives 19.8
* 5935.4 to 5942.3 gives 26.3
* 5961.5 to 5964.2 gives 31.7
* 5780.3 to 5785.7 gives 26.7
